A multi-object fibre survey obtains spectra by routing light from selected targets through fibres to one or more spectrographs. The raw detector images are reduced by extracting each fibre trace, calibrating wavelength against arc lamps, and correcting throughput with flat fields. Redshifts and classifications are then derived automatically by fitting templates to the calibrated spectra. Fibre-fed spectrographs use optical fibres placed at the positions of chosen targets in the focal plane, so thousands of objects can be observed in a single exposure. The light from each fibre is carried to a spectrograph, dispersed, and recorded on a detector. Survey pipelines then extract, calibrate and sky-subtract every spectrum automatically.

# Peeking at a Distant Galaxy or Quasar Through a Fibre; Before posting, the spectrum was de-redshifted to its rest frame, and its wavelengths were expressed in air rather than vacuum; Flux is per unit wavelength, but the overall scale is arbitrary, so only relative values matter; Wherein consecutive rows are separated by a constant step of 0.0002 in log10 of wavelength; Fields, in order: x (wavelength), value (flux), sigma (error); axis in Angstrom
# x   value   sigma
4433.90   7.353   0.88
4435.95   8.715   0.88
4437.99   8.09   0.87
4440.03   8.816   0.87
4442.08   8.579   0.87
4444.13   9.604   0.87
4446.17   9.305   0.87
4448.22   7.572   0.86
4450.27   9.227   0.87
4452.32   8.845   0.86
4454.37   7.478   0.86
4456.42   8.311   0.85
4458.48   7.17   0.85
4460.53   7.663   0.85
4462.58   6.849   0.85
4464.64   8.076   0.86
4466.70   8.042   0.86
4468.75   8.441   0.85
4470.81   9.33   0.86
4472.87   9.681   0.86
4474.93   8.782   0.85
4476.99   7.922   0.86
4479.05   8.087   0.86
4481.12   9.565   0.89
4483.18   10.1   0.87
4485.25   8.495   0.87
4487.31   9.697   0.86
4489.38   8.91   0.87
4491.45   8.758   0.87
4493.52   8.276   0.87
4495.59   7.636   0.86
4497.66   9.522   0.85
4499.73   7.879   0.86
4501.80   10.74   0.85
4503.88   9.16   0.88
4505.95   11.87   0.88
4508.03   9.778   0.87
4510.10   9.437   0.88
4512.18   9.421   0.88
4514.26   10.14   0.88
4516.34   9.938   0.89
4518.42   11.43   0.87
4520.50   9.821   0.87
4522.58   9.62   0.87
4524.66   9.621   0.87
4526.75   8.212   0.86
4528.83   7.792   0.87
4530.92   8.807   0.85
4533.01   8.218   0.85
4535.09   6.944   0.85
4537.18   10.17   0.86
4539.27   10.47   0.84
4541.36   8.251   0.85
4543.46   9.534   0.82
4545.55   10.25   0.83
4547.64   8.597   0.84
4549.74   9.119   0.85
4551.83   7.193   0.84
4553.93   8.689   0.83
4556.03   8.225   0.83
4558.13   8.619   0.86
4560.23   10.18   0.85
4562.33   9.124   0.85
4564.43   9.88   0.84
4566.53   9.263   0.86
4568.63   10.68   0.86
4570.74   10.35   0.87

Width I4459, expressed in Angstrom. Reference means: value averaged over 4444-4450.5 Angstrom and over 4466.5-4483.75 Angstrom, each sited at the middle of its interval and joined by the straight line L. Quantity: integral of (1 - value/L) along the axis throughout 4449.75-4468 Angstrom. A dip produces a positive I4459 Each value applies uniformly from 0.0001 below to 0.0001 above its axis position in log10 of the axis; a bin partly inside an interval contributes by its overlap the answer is 1.9 Angstrom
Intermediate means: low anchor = 8.8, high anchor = 8.89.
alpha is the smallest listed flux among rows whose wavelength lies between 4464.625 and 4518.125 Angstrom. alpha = 7.636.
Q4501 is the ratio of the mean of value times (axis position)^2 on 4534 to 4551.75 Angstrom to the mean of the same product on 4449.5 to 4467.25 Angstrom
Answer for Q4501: 1.18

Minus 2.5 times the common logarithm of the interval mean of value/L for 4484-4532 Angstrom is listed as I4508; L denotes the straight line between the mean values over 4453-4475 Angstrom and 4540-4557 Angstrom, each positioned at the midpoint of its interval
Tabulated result -0.11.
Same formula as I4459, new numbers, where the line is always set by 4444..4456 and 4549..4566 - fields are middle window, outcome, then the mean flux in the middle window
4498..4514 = -1.9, 9.76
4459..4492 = 0.1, 8.63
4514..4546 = -1.7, 9.29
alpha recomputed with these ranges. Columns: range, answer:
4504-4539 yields 6.944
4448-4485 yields 6.849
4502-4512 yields 9.16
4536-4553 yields 7.193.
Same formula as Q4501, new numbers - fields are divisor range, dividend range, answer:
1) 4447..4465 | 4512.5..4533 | 1.23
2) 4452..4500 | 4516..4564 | 1.10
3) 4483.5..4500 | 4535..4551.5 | 1.08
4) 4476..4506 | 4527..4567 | 1.01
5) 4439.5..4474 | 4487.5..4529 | 1.15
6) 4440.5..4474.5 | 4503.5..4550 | 1.16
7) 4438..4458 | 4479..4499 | 1.06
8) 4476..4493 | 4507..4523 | 1.13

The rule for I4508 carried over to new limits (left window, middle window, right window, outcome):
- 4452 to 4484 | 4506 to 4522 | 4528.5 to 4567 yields -0.163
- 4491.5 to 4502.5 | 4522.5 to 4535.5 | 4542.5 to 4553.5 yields 0.051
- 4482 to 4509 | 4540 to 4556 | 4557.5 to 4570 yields 0.094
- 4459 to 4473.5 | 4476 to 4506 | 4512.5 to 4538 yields -0.046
